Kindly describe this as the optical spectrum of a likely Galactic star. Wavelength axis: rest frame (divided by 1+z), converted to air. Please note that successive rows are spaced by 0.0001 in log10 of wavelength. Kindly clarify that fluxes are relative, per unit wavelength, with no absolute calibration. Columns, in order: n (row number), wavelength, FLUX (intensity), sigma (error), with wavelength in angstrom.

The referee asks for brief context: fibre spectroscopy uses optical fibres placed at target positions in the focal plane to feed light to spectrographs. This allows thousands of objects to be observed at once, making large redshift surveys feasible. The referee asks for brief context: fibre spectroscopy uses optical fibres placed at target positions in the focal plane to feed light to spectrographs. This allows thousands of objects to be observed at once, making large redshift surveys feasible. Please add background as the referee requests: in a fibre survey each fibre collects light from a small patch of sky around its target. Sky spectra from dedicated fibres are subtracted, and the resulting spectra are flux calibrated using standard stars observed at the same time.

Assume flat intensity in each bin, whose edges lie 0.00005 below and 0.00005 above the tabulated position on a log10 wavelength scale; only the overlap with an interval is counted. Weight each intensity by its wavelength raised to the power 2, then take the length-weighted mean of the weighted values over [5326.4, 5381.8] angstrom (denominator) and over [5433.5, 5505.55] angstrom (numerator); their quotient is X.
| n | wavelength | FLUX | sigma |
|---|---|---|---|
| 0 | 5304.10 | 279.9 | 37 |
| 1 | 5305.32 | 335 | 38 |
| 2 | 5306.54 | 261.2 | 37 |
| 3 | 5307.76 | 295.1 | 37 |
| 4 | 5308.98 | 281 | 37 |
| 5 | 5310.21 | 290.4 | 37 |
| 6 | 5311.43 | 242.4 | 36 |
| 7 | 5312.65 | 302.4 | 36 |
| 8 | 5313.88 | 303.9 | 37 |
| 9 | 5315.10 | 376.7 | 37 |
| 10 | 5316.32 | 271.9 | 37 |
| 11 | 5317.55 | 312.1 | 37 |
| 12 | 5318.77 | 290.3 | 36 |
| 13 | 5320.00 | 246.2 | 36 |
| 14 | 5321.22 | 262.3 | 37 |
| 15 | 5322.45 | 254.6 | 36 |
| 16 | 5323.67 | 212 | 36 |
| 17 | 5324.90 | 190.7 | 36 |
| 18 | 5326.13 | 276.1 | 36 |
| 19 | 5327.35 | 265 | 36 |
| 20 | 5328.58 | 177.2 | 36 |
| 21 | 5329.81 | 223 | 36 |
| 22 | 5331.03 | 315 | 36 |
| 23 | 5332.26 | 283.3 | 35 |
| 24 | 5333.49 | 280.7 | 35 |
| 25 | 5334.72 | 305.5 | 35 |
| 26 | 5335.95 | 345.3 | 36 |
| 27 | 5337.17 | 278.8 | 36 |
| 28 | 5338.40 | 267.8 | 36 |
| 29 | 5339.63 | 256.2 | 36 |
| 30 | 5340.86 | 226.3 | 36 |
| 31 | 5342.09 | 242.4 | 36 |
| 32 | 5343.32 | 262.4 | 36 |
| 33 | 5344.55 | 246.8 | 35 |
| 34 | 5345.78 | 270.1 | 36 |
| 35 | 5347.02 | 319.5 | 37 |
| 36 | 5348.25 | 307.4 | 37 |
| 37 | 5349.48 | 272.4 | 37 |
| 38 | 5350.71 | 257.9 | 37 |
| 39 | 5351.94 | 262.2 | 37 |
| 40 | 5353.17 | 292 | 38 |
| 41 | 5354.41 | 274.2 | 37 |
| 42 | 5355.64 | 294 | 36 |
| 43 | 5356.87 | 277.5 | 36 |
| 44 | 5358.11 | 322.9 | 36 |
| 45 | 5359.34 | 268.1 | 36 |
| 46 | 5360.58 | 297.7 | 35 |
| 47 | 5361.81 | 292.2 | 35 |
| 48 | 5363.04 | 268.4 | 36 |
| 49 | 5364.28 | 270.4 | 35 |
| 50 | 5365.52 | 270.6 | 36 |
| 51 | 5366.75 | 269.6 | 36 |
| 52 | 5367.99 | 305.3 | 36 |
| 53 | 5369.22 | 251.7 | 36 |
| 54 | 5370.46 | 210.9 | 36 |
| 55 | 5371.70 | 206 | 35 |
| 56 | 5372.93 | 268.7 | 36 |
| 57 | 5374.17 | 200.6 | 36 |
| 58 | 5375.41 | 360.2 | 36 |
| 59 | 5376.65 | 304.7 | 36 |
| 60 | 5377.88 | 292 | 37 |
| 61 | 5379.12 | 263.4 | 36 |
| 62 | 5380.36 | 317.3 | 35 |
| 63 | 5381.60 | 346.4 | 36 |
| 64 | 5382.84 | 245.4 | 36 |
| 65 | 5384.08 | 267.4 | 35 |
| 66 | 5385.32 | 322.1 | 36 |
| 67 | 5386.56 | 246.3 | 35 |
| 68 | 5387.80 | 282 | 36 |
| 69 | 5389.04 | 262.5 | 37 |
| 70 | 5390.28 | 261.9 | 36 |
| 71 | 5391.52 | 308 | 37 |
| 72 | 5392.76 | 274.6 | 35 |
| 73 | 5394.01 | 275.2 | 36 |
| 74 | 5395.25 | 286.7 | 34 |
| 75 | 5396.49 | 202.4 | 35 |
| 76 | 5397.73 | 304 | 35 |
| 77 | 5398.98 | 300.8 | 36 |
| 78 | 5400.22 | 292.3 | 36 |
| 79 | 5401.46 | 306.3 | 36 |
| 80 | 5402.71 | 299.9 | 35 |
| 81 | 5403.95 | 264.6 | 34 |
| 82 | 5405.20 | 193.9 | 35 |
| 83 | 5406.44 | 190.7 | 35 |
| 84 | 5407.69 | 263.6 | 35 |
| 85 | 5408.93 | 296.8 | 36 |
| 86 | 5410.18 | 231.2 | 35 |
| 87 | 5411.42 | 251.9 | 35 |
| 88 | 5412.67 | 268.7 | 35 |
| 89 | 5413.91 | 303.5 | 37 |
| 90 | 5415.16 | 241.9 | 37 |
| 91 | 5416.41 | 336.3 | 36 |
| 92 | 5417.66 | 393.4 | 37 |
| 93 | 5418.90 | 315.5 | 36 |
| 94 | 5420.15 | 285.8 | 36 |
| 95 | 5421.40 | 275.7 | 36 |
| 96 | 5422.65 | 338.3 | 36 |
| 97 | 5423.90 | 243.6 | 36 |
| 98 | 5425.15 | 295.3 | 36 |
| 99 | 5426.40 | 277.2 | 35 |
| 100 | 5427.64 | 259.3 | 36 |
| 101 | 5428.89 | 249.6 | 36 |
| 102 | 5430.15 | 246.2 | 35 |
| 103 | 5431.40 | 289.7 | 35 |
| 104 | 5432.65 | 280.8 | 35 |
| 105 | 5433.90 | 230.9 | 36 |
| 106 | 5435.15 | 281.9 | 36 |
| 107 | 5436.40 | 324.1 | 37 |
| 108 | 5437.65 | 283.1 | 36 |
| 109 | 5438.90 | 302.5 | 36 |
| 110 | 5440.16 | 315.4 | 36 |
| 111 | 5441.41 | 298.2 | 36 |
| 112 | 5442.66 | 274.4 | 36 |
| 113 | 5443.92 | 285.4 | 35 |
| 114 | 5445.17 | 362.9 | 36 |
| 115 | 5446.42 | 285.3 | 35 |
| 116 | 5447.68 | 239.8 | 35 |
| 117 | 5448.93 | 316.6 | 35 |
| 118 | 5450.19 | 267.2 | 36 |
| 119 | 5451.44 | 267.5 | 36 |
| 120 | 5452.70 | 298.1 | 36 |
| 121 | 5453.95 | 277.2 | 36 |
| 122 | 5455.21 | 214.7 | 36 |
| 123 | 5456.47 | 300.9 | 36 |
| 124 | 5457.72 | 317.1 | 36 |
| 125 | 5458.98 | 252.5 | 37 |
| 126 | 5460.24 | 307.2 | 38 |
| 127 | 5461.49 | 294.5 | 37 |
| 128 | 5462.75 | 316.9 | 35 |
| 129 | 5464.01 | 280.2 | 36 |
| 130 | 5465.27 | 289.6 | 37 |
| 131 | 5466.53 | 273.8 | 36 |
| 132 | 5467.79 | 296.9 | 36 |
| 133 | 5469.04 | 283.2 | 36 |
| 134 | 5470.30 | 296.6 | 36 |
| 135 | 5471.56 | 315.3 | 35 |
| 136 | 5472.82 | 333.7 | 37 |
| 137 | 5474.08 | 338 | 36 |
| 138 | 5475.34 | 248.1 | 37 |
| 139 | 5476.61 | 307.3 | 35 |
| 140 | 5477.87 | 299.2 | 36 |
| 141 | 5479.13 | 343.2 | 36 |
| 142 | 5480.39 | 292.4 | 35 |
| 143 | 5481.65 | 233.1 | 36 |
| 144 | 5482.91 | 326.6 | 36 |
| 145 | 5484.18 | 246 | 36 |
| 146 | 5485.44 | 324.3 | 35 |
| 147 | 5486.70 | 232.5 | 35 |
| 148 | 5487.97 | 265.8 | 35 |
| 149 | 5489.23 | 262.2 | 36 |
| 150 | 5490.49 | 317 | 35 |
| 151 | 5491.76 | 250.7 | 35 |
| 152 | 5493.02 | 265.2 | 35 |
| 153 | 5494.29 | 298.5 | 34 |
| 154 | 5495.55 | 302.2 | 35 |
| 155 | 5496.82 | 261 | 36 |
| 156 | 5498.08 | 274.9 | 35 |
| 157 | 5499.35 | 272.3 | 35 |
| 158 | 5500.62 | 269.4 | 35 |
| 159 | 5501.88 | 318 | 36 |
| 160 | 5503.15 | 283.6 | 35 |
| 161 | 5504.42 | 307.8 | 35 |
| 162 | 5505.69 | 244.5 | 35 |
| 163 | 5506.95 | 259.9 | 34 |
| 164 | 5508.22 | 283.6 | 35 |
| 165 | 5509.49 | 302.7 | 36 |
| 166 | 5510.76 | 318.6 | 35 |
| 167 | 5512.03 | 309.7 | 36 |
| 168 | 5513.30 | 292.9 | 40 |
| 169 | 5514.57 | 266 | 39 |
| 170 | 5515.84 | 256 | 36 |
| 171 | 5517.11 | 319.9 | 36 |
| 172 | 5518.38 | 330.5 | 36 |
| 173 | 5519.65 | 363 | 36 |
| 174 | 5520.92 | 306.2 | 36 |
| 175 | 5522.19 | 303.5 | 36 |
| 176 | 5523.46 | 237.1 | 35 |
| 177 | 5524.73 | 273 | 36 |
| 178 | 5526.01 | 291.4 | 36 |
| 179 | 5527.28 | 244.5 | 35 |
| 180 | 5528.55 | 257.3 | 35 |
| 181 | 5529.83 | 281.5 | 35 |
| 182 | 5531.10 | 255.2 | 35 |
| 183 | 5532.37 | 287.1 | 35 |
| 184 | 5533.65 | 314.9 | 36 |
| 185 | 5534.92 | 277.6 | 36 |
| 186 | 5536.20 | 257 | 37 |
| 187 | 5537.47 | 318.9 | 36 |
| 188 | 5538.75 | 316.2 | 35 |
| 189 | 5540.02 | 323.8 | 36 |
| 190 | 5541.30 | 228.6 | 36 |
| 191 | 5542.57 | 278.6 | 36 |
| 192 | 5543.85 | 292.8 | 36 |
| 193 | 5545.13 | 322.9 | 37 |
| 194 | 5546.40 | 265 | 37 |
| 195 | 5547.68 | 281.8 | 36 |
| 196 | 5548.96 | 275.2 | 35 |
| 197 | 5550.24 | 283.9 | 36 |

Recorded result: 1.09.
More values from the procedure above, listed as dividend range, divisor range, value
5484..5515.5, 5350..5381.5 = 1.07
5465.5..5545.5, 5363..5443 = 1.08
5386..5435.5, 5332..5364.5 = 1.01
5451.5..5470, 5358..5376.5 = 1.09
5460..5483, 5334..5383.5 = 1.12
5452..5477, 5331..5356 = 1.10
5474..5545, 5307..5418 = 1.10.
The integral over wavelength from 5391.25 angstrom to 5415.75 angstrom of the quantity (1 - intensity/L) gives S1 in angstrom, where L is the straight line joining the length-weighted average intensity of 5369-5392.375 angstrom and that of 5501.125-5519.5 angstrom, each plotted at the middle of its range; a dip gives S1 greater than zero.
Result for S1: 1.0 angstrom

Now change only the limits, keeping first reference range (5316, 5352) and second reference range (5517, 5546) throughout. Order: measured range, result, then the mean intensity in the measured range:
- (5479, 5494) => 0.3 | 278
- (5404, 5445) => -0.4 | 280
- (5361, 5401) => -0.7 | 276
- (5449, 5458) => 0.1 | 278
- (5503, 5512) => 0.0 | 287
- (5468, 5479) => -0.8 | 304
